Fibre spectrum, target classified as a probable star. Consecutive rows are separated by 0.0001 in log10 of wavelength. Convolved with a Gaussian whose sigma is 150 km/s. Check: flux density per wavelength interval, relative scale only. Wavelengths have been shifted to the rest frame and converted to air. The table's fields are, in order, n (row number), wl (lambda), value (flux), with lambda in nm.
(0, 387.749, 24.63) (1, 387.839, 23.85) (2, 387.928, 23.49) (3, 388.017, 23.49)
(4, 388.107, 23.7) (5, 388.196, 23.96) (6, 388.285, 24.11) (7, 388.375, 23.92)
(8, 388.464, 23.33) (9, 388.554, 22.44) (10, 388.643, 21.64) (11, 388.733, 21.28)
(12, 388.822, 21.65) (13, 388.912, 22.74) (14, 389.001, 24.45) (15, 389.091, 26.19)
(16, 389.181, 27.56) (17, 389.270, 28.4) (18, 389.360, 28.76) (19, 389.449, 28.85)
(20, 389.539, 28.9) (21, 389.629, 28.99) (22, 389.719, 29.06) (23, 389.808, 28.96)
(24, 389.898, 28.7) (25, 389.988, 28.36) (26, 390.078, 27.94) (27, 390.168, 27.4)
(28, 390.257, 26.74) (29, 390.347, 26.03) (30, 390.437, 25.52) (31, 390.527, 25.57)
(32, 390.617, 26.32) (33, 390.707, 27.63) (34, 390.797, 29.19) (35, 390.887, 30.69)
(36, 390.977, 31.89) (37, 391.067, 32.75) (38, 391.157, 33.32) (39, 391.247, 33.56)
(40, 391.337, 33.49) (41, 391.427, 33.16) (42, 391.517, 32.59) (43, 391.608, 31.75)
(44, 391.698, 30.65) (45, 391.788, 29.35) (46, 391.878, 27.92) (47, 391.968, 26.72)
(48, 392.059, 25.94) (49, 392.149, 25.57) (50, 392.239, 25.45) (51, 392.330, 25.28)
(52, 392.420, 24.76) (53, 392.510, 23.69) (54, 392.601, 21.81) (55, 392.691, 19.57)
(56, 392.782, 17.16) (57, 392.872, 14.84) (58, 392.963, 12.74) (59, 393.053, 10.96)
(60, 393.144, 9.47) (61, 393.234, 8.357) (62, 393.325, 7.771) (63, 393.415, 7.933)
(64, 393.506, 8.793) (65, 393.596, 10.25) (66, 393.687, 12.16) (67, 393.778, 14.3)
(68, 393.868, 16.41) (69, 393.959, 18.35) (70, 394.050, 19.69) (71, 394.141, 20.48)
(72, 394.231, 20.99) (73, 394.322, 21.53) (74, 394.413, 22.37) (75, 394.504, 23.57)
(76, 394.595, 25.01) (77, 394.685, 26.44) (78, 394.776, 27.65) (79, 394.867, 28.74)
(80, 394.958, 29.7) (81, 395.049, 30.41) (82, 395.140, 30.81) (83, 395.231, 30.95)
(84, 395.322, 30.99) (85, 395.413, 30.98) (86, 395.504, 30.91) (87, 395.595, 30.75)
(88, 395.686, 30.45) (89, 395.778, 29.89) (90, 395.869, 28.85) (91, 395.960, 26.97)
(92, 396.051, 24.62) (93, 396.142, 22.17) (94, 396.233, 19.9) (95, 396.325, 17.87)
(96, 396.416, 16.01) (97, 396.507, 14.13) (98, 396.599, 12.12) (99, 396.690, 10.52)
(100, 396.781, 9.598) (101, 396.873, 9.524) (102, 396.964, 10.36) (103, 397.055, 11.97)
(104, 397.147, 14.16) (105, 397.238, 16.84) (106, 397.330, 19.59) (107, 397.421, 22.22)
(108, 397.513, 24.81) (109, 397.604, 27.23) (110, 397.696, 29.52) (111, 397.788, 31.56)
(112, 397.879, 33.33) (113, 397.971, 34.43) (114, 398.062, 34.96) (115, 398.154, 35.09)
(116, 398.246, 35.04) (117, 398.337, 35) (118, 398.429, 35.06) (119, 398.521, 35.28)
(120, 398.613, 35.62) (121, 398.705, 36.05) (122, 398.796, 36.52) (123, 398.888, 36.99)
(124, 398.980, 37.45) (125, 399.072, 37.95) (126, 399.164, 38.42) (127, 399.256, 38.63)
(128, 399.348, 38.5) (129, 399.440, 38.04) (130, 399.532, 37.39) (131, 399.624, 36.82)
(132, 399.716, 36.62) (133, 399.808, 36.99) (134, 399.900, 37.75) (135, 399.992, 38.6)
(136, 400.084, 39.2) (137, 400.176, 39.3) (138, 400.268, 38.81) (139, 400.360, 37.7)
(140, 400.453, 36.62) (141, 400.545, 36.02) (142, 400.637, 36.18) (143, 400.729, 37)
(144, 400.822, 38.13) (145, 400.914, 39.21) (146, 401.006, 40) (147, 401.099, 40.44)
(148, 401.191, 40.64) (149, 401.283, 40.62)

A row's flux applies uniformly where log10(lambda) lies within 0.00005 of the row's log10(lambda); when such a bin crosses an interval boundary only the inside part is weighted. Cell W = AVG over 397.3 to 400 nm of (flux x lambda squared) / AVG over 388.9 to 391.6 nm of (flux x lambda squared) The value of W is 1.24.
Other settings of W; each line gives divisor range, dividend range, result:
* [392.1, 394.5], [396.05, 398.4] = 1.32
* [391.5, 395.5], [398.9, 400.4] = 1.79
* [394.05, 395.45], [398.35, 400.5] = 1.44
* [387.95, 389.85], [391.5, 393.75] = 0.78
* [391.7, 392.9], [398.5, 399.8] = 1.60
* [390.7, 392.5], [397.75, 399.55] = 1.27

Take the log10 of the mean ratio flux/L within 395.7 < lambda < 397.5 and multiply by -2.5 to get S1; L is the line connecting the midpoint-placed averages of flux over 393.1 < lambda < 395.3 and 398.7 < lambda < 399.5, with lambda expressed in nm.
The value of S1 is 0.48 mag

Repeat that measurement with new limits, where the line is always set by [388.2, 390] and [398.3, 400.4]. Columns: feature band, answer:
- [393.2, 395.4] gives 0.47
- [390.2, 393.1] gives 0.09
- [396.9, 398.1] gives 0.44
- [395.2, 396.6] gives 0.31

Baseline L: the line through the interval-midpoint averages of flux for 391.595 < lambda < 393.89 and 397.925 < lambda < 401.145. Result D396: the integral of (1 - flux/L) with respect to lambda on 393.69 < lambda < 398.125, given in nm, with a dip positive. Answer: 0.62 nm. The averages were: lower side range 18.7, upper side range 37.2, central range 23.2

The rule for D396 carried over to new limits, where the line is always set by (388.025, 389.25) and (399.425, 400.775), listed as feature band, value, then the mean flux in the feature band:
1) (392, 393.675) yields 0.70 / 16.7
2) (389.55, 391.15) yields -0.17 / 28.5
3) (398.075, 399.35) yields -0.02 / 36.4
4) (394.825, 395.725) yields 0.04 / 30.5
